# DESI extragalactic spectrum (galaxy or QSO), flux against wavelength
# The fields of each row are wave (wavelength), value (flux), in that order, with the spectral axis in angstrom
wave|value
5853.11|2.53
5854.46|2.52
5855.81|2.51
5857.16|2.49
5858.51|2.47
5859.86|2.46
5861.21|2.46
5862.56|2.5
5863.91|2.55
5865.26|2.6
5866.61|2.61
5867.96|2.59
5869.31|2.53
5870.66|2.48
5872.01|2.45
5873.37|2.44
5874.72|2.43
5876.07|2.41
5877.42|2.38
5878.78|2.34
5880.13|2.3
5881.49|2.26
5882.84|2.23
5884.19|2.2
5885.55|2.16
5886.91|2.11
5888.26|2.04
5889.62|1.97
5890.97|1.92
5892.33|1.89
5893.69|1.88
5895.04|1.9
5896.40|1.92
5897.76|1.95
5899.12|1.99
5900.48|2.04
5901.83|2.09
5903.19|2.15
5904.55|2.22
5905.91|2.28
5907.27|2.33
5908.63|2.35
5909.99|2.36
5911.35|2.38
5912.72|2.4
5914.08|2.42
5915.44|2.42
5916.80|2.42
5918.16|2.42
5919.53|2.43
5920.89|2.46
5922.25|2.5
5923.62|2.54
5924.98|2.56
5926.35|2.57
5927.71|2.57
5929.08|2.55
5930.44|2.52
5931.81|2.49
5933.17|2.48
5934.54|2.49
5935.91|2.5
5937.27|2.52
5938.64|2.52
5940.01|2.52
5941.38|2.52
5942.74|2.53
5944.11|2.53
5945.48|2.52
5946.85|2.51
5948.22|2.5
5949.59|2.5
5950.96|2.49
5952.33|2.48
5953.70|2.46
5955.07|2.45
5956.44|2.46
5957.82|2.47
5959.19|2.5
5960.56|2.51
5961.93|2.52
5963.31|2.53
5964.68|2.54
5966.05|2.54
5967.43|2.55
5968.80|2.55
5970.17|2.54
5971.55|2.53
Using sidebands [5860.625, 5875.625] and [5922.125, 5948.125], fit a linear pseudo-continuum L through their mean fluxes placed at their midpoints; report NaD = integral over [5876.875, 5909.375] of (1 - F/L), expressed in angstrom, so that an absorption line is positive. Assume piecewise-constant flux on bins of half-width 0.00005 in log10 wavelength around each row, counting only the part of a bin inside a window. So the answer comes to 5.11 angstrom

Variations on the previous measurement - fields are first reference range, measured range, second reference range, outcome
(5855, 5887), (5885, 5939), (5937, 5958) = 3.7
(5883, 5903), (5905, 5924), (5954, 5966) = -2.0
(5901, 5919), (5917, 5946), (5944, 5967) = -1.2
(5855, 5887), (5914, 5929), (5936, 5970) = -0.1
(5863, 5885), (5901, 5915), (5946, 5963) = 0.9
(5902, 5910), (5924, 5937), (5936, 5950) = -0.5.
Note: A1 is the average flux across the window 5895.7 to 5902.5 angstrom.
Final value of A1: 2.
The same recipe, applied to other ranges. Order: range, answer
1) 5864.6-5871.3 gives 2.56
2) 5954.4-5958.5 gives 2.46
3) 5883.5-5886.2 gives 2.18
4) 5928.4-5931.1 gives 2.54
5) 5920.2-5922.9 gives 2.49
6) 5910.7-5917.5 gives 2.41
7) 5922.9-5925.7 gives 2.54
